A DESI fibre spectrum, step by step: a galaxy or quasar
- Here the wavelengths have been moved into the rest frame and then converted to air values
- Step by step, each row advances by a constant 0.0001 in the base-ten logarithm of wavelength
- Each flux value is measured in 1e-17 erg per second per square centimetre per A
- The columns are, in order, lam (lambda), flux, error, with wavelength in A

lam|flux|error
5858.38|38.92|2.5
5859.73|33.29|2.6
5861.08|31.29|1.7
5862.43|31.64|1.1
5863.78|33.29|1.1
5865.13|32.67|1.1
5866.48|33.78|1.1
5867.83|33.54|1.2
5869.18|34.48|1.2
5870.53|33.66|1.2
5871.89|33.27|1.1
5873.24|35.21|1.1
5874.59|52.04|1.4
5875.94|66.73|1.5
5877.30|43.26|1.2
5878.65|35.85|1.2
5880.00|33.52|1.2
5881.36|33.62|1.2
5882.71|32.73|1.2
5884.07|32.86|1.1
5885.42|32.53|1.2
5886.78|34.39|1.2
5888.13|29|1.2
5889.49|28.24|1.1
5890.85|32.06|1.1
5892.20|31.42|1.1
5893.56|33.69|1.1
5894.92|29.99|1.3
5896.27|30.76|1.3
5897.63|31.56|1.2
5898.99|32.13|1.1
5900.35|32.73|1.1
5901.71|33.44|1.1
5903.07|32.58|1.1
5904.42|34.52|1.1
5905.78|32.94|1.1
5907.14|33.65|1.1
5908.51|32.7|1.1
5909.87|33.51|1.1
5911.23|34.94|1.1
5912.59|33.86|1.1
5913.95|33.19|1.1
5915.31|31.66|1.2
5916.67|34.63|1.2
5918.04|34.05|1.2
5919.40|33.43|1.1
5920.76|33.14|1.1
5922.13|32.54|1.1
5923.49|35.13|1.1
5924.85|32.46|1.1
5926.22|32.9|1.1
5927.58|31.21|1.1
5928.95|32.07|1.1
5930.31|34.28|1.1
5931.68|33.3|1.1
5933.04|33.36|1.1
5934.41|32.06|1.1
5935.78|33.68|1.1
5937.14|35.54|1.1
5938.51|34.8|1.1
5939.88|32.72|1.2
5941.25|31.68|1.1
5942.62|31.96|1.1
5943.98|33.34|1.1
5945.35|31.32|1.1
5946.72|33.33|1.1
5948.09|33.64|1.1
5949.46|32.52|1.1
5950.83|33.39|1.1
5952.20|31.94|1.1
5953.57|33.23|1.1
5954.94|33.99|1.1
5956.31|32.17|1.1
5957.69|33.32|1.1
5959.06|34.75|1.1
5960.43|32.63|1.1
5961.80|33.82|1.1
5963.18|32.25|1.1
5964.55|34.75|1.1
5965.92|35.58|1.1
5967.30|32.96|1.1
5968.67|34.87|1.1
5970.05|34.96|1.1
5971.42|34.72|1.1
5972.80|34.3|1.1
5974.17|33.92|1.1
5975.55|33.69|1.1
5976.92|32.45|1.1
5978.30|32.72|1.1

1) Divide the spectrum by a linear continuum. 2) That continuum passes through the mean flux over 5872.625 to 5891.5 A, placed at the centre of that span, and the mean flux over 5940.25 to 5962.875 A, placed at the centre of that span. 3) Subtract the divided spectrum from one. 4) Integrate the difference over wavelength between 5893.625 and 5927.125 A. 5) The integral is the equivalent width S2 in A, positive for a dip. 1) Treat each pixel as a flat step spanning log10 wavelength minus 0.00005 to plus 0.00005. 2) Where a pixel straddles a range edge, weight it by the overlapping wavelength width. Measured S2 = 2.3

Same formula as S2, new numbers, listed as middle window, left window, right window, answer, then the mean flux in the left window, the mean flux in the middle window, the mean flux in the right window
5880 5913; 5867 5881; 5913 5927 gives 3.7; 39.9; 32.5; 33.3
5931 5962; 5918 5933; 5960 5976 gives 0.4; 33.1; 33.1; 34.1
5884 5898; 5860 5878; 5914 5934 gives 1.8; 38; 31.4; 33.1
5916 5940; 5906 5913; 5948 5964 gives 0.0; 33.6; 33.4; 33.1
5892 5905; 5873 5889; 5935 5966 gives 1.7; 38.4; 32.3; 33.3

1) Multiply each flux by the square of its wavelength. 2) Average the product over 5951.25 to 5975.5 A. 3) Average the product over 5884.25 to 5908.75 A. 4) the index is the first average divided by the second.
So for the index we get 1.07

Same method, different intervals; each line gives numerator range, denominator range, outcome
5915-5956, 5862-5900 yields 0.97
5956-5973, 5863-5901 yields 1.00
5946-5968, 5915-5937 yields 1.02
